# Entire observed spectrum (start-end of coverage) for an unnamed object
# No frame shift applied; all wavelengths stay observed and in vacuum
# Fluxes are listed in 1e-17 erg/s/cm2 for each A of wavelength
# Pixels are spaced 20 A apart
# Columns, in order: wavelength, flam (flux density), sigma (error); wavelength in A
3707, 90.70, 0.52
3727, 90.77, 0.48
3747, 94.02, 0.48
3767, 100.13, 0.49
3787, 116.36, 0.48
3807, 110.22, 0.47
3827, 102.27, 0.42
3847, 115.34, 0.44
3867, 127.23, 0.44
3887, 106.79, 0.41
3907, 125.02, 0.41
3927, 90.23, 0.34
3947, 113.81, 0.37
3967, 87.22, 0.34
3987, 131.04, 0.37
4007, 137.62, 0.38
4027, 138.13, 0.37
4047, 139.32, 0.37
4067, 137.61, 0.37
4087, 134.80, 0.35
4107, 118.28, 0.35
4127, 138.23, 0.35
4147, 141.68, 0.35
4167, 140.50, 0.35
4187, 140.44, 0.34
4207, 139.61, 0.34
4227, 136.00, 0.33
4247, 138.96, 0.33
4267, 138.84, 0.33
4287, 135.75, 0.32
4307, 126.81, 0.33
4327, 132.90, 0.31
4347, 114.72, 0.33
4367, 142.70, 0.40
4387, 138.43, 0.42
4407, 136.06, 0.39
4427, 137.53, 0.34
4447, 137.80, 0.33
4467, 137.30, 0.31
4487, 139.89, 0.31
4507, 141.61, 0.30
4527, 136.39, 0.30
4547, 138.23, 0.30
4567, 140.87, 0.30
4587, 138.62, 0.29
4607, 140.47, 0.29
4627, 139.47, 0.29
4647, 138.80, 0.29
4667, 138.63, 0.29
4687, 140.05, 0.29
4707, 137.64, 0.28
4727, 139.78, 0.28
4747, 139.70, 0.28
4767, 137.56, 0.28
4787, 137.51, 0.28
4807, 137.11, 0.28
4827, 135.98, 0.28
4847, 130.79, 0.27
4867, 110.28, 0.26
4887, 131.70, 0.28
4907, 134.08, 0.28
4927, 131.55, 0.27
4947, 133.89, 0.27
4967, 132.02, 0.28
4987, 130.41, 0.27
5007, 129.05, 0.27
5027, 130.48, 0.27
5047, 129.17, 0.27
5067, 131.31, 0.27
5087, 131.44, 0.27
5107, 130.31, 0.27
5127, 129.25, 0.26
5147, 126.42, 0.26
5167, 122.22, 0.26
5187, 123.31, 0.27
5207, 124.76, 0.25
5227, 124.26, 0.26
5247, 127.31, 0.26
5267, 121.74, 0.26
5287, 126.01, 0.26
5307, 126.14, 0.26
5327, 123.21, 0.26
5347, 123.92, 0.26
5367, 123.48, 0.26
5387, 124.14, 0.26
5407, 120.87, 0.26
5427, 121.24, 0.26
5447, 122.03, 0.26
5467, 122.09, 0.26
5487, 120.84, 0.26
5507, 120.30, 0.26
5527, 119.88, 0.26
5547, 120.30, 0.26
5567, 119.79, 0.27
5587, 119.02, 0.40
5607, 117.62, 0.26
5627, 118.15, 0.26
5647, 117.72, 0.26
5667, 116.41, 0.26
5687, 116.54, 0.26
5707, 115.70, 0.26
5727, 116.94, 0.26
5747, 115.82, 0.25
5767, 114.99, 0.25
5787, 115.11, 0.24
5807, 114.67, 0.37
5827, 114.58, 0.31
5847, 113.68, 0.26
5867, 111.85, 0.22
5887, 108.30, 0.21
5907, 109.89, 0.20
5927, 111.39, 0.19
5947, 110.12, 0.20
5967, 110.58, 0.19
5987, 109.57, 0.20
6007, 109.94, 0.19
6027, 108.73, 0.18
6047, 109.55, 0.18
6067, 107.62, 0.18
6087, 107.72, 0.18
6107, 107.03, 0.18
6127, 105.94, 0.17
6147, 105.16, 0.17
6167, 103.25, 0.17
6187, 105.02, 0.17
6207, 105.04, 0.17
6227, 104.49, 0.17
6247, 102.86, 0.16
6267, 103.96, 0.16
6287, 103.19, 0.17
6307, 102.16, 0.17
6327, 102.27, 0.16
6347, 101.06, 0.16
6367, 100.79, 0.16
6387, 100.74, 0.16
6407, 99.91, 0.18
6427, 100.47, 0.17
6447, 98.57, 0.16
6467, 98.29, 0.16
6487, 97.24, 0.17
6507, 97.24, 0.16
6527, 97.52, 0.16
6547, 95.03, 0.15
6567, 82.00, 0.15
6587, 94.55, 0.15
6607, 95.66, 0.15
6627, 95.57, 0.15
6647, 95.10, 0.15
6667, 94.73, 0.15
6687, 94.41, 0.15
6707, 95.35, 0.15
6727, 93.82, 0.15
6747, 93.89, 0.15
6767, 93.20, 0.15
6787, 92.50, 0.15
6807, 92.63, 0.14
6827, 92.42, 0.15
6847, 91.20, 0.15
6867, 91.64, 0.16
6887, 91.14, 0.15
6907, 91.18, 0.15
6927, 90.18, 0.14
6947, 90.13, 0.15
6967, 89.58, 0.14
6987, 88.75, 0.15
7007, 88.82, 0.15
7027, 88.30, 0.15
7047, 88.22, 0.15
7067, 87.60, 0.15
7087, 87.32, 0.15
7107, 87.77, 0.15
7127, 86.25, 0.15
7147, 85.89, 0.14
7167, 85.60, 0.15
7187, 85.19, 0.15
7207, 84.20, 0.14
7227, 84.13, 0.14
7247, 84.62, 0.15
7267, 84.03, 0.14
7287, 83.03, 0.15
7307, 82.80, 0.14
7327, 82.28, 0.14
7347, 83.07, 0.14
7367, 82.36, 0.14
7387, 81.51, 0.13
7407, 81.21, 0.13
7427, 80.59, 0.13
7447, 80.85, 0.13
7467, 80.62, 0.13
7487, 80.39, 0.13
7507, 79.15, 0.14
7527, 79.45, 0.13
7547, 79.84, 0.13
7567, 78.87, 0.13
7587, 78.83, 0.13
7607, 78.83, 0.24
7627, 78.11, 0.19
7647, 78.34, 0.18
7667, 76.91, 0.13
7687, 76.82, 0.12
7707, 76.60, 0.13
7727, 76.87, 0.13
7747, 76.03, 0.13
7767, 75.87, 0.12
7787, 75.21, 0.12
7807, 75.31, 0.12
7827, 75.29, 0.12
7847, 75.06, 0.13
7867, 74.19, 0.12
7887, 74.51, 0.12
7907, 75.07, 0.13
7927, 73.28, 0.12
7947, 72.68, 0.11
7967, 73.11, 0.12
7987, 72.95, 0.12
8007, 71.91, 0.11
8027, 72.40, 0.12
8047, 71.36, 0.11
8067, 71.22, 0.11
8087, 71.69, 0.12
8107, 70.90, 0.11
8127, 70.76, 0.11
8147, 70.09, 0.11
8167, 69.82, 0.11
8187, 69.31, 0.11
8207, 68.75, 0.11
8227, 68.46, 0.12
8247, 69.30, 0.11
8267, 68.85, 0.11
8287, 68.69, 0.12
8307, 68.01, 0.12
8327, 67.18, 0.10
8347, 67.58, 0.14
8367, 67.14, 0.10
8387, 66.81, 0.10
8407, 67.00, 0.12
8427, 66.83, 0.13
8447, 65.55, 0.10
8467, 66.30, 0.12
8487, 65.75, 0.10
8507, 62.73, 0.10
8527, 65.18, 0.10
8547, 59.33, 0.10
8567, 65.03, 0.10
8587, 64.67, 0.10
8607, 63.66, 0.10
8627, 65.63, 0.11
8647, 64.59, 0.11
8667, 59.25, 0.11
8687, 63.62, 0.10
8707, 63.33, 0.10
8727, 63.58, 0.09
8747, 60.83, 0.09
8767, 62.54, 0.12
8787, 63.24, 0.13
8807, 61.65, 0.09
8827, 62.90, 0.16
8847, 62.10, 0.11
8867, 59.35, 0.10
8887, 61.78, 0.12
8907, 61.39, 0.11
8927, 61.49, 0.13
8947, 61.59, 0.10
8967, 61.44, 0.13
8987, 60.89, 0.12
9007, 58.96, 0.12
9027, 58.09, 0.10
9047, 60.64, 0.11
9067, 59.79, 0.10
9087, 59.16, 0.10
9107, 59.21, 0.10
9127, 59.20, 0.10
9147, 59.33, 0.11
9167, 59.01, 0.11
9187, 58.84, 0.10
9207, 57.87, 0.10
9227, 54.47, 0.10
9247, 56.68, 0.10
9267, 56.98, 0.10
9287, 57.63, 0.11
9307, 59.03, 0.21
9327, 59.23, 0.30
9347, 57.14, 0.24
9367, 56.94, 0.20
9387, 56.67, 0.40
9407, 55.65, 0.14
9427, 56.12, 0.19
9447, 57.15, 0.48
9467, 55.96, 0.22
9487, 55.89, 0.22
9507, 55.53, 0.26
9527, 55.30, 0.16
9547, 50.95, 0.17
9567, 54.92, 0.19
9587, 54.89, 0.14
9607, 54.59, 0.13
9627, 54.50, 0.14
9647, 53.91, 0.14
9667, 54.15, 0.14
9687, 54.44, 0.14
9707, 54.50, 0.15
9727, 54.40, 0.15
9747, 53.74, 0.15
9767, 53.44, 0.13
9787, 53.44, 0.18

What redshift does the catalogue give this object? 0.00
